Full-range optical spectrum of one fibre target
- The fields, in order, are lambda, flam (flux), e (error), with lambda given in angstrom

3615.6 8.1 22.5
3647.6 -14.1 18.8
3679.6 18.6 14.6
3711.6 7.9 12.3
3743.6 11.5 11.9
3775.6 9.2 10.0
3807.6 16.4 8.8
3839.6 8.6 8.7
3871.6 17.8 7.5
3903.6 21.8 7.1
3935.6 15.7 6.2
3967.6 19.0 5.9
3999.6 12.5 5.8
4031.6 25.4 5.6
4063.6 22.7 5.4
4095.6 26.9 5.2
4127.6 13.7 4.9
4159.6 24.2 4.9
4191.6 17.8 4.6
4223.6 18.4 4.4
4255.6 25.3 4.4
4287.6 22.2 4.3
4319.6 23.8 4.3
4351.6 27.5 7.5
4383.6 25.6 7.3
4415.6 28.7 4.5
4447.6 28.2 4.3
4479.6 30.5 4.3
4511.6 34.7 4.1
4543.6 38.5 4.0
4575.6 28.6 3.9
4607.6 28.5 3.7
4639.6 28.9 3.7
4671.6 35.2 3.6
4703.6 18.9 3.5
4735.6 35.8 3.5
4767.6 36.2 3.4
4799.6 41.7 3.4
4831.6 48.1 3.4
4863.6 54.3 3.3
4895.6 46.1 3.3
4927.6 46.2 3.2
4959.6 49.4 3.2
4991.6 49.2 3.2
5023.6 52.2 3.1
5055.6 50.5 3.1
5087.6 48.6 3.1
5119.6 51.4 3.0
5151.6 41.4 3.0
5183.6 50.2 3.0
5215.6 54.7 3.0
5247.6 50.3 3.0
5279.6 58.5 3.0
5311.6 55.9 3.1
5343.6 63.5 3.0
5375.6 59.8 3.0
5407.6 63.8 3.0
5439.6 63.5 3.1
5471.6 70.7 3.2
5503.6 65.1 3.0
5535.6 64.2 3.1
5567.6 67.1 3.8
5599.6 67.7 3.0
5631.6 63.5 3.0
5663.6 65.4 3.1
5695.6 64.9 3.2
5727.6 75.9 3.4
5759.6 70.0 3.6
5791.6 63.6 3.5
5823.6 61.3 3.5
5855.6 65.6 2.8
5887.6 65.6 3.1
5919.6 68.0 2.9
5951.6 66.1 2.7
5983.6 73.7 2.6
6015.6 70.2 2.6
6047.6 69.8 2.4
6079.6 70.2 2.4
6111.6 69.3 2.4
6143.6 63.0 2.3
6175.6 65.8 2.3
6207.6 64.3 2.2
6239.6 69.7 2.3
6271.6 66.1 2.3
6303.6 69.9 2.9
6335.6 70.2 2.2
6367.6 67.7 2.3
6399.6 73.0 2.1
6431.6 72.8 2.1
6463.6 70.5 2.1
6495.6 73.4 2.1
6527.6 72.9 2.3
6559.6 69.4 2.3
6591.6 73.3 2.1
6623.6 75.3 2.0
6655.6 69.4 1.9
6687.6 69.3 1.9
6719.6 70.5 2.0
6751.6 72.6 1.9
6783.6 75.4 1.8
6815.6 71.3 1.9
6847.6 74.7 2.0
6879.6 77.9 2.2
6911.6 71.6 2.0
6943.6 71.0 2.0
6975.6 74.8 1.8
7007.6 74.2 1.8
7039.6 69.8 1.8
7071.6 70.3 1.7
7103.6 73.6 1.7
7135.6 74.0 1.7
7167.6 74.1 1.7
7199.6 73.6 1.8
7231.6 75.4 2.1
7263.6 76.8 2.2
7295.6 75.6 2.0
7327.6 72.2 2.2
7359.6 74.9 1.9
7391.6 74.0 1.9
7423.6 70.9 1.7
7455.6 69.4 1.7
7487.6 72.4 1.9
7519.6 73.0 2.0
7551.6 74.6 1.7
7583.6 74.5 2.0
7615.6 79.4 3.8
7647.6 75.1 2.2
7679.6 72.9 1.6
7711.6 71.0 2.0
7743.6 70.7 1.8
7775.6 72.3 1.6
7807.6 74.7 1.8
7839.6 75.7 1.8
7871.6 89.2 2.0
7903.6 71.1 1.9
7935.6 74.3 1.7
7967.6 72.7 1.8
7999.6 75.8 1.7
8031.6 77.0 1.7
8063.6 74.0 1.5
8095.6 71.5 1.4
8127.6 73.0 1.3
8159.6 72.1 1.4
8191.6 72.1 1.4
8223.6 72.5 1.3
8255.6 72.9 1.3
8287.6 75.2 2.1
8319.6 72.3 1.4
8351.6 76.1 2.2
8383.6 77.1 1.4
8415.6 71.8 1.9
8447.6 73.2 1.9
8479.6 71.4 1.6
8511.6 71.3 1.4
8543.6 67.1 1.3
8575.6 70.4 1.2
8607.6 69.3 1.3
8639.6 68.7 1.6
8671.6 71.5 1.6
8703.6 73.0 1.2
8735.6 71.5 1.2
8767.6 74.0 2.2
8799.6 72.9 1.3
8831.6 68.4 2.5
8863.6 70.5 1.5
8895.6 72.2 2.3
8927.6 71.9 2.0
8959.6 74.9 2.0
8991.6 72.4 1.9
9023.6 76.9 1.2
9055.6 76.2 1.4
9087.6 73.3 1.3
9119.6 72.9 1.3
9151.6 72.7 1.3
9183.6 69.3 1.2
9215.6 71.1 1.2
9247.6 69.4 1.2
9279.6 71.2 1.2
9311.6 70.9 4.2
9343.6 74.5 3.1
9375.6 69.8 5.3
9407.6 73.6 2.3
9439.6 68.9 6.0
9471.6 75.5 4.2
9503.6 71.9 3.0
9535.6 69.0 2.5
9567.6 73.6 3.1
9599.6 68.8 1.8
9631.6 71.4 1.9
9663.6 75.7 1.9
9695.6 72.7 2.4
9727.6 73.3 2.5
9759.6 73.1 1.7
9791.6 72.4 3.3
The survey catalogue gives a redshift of 0.20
